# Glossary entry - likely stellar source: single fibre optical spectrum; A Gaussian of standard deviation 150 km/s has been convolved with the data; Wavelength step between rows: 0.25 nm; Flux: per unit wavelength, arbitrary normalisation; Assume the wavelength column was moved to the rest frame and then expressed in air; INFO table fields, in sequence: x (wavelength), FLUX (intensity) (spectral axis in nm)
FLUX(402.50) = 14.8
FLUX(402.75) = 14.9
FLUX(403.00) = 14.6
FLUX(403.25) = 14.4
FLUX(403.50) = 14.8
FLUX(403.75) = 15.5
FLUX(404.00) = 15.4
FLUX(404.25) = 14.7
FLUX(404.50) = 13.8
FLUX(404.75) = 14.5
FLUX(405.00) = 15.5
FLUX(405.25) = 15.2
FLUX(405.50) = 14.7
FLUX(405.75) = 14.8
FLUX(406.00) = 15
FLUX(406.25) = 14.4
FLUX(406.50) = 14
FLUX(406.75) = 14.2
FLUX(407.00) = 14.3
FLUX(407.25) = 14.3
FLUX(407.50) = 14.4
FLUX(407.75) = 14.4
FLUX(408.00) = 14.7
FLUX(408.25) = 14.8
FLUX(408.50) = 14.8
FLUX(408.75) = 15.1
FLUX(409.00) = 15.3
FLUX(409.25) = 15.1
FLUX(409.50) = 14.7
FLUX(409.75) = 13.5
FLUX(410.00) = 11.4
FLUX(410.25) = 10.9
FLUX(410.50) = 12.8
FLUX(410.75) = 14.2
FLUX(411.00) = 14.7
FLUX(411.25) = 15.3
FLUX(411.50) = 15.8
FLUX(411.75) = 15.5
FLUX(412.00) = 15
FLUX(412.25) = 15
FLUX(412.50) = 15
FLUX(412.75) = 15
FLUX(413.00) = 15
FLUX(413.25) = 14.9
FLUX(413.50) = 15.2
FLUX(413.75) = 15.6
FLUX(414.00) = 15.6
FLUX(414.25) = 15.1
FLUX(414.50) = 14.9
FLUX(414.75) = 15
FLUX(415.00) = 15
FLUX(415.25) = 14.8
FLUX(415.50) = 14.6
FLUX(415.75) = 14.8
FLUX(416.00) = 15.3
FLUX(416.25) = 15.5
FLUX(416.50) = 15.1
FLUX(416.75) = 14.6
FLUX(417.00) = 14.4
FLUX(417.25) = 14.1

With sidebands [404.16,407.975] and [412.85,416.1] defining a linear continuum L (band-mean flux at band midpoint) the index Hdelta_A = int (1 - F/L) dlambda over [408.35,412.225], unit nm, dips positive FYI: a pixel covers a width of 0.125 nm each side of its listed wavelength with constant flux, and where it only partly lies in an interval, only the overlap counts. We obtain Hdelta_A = 0.13 nm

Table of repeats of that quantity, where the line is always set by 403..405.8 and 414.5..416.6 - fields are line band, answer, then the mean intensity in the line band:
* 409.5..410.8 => 0.196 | 12.7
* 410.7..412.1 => -0.018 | 15.1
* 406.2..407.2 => 0.044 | 14.2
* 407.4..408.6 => 0.022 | 14.6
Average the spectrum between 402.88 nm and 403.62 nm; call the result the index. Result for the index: 14.6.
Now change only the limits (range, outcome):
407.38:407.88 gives 14.4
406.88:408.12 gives 14.4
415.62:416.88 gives 15.1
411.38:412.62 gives 15.3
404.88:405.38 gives 15.3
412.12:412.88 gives 15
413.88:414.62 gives 15.2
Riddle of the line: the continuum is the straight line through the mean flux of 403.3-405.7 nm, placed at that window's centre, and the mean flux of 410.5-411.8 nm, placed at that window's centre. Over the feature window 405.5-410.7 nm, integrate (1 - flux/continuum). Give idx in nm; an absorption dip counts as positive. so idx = 0.25 nm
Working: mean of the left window 14.9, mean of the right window 14.9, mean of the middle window 14.2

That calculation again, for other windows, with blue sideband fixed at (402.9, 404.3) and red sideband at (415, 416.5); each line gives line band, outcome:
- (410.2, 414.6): 0.049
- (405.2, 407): 0.044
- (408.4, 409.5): -0.006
